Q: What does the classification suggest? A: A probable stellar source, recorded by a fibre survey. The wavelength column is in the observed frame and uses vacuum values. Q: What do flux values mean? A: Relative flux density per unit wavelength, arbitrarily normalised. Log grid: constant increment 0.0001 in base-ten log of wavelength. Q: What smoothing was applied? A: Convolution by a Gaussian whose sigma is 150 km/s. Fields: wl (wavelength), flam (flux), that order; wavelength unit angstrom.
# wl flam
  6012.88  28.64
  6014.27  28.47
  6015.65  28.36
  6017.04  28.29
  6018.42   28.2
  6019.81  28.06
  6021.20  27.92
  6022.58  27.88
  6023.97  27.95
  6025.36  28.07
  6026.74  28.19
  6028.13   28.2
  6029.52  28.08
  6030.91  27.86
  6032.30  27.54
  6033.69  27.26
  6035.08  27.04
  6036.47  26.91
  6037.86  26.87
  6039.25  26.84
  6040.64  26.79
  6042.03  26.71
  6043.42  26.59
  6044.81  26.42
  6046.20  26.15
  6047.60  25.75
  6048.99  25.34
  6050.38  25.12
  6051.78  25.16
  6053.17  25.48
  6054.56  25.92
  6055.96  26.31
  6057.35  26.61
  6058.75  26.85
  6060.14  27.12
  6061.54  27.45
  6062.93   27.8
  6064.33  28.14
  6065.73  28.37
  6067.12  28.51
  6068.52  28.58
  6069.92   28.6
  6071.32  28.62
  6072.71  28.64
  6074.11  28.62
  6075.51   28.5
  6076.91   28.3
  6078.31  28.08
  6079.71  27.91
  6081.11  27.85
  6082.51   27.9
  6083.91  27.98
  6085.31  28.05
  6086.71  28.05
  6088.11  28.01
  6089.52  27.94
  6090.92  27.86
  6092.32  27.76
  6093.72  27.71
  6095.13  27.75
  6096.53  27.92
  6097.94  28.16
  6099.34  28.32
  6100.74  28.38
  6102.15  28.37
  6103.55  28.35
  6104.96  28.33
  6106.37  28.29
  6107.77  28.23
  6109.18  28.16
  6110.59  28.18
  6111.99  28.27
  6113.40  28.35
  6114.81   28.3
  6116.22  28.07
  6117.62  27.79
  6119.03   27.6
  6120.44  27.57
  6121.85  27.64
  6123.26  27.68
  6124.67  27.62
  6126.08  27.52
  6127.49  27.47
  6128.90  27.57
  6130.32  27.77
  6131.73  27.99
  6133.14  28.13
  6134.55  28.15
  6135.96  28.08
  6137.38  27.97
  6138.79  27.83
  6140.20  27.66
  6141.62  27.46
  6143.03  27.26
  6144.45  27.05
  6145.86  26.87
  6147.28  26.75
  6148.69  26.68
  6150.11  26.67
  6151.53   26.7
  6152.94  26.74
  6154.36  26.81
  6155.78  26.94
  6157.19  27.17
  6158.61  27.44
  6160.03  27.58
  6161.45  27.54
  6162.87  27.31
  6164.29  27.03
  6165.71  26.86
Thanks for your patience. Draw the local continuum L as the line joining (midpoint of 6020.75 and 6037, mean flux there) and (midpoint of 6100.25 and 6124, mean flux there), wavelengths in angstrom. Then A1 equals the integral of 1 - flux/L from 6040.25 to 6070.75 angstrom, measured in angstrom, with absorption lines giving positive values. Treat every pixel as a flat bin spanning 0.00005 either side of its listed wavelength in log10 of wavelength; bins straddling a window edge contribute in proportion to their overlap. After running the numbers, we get 1.14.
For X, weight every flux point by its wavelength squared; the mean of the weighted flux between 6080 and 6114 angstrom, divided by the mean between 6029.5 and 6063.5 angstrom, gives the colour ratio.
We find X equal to 1.07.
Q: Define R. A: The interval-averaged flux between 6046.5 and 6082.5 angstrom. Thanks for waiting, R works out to 27.3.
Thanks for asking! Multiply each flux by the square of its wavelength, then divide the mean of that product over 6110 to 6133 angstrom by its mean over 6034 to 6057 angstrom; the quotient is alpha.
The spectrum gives 1.1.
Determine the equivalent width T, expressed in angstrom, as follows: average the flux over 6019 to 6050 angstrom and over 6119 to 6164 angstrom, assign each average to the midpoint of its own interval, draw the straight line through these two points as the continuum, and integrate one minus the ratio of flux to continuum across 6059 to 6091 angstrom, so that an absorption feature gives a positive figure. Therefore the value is -1.0 angstrom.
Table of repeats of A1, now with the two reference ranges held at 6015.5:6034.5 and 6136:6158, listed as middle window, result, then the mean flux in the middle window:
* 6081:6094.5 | -0.2 angstrom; 27.9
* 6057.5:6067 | 0.0 angstrom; 27.6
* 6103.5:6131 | -0.6 angstrom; 27.9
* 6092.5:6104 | -0.3 angstrom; 28.1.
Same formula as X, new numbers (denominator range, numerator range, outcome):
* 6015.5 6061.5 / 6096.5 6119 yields 1.07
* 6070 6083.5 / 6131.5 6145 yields 1.00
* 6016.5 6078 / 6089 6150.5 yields 1.04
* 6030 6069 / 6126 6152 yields 1.05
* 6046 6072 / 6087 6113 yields 1.06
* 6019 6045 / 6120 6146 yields 1.04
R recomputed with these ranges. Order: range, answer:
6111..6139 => 27.9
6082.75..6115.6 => 28.1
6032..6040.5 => 27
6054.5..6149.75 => 27.9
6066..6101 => 28.2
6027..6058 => 26.6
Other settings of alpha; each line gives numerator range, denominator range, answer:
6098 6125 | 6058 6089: 1.01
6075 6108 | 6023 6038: 1.04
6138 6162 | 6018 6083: 1.02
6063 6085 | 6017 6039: 1.04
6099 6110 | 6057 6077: 1.02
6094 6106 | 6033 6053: 1.09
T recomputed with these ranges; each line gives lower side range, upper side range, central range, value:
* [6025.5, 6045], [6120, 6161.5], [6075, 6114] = -1.1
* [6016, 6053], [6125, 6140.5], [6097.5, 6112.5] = -0.4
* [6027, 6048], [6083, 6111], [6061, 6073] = -0.3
